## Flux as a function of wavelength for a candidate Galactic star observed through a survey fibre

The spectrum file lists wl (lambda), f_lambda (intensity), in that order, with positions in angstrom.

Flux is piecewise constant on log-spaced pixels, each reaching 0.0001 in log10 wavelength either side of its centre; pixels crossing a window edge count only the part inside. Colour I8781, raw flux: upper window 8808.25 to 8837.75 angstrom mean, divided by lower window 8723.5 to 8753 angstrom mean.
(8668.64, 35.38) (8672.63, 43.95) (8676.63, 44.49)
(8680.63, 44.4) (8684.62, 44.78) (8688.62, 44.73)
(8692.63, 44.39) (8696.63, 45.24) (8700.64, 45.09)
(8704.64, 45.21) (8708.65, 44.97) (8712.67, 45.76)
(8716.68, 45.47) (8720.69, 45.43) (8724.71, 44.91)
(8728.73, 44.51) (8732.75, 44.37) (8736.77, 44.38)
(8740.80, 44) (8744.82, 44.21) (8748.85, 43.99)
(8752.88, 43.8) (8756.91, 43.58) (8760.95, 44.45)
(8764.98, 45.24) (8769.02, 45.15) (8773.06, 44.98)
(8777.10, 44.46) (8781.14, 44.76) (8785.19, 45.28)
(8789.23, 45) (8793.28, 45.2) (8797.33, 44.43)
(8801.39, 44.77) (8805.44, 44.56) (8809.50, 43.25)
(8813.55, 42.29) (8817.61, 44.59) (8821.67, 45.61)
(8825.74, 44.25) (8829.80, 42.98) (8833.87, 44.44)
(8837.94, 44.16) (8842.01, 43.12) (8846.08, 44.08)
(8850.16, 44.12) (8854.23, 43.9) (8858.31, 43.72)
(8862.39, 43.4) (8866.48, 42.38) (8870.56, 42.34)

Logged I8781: 0.99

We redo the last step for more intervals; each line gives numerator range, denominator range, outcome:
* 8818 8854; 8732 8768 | 1.00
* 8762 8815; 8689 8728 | 0.99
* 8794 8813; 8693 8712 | 0.98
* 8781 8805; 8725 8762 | 1.02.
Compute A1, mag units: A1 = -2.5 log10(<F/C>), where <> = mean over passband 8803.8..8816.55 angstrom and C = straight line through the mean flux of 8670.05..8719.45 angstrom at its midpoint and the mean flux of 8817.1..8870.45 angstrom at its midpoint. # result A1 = 0.01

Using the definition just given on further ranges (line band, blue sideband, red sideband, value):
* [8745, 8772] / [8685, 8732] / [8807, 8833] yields 0.00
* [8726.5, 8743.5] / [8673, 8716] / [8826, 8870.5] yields 0.01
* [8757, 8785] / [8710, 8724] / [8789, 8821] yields 0.00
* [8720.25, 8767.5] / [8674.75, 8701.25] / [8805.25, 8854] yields 0.00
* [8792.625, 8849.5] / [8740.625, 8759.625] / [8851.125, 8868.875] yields -0.01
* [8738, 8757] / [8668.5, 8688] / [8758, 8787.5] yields 0.01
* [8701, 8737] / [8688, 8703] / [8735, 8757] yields -0.01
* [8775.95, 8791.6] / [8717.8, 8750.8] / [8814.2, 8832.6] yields -0.01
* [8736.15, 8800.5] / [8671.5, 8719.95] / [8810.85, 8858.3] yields 0.00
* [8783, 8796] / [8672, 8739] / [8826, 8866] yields -0.02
